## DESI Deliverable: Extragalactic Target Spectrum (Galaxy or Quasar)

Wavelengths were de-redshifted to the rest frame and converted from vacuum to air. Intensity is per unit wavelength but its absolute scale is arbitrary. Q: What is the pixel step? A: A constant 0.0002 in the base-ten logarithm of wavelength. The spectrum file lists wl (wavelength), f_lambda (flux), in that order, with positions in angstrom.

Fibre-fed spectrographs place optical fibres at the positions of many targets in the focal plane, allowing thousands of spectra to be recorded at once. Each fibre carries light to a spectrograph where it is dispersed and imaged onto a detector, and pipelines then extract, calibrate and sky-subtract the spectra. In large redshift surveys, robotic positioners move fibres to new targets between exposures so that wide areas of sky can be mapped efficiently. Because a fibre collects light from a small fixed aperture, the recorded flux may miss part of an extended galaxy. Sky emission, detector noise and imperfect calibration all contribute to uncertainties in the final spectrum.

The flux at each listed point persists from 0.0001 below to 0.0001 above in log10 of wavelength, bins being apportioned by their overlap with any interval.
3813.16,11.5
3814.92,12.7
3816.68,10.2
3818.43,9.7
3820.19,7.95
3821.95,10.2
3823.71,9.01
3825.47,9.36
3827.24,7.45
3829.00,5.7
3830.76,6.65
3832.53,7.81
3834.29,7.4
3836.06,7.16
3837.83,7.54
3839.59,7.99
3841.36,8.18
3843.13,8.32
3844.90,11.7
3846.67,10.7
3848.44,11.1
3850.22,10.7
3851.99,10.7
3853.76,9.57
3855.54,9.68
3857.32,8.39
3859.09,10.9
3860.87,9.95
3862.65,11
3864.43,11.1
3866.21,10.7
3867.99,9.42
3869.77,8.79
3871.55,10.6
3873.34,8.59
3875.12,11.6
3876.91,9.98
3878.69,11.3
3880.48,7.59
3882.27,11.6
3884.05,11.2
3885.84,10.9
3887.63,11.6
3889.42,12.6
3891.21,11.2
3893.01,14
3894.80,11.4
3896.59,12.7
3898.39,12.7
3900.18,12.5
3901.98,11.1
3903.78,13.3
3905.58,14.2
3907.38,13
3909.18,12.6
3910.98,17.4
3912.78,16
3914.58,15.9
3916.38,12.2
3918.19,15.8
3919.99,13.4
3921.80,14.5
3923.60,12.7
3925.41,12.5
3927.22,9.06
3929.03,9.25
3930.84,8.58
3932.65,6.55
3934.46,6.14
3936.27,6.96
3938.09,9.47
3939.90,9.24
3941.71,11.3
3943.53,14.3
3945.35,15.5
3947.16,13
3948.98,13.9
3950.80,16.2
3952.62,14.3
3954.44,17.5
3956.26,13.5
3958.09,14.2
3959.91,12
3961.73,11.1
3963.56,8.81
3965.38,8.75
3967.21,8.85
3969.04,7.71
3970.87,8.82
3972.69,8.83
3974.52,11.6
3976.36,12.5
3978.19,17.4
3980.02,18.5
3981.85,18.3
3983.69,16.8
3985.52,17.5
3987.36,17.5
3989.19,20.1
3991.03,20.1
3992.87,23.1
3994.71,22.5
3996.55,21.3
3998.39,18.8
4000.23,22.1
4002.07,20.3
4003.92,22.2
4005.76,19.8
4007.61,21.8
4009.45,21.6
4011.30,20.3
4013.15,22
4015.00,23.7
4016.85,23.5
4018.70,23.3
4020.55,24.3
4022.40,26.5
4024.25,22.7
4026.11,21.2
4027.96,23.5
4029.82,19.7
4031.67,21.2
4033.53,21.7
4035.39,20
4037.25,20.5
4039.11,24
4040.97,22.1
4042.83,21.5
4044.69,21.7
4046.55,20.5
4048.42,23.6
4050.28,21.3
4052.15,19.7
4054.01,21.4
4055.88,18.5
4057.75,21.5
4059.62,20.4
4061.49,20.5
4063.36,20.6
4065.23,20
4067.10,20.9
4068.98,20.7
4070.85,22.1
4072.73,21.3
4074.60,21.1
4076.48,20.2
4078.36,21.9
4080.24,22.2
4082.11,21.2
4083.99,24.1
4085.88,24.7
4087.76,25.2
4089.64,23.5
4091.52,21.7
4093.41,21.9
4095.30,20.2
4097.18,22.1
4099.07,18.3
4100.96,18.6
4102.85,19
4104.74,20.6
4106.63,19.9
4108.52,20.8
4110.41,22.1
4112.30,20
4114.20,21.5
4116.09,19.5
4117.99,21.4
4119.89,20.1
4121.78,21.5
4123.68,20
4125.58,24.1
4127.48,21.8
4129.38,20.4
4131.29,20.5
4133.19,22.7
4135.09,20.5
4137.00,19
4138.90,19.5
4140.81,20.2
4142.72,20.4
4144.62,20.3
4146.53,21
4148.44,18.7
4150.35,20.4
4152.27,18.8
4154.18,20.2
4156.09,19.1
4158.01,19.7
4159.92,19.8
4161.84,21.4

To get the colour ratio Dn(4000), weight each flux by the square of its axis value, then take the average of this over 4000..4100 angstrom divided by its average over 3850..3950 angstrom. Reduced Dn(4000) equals 2.0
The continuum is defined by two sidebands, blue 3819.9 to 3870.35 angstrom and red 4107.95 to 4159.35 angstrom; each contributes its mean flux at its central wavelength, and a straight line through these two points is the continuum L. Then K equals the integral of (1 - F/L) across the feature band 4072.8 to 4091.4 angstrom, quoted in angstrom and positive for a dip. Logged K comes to -4.1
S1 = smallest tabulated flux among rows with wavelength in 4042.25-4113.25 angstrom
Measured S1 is 18.3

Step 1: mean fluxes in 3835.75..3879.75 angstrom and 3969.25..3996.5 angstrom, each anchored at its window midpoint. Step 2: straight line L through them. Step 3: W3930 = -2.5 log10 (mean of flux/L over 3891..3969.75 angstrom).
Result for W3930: 0.120 mag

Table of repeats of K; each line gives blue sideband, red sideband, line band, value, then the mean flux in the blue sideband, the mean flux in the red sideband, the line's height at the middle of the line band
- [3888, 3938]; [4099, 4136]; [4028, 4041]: -3.2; 12.1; 20.7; 17.2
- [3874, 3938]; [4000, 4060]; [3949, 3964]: 2.1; 11.8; 21.8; 15.9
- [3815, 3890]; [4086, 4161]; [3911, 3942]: 3.0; 9.61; 20.7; 12.6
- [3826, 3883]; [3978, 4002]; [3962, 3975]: 6.5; 9.37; 19.6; 18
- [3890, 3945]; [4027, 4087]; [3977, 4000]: -3.4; 12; 21.4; 16.8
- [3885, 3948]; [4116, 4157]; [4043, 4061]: -3.9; 12.1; 20.5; 17.3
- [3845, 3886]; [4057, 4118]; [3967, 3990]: 2.3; 10.3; 21.2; 15.8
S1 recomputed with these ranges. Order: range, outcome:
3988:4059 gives 18.5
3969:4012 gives 7.71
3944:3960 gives 12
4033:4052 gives 20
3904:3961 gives 6.14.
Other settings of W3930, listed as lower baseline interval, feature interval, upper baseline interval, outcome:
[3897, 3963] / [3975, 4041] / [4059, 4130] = -0.24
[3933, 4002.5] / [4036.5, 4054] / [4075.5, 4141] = -0.19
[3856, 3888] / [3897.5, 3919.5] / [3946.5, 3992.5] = -0.19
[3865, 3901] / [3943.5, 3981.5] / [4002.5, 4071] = 0.27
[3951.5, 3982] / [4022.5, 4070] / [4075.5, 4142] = -0.23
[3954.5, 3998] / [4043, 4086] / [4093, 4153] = -0.17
